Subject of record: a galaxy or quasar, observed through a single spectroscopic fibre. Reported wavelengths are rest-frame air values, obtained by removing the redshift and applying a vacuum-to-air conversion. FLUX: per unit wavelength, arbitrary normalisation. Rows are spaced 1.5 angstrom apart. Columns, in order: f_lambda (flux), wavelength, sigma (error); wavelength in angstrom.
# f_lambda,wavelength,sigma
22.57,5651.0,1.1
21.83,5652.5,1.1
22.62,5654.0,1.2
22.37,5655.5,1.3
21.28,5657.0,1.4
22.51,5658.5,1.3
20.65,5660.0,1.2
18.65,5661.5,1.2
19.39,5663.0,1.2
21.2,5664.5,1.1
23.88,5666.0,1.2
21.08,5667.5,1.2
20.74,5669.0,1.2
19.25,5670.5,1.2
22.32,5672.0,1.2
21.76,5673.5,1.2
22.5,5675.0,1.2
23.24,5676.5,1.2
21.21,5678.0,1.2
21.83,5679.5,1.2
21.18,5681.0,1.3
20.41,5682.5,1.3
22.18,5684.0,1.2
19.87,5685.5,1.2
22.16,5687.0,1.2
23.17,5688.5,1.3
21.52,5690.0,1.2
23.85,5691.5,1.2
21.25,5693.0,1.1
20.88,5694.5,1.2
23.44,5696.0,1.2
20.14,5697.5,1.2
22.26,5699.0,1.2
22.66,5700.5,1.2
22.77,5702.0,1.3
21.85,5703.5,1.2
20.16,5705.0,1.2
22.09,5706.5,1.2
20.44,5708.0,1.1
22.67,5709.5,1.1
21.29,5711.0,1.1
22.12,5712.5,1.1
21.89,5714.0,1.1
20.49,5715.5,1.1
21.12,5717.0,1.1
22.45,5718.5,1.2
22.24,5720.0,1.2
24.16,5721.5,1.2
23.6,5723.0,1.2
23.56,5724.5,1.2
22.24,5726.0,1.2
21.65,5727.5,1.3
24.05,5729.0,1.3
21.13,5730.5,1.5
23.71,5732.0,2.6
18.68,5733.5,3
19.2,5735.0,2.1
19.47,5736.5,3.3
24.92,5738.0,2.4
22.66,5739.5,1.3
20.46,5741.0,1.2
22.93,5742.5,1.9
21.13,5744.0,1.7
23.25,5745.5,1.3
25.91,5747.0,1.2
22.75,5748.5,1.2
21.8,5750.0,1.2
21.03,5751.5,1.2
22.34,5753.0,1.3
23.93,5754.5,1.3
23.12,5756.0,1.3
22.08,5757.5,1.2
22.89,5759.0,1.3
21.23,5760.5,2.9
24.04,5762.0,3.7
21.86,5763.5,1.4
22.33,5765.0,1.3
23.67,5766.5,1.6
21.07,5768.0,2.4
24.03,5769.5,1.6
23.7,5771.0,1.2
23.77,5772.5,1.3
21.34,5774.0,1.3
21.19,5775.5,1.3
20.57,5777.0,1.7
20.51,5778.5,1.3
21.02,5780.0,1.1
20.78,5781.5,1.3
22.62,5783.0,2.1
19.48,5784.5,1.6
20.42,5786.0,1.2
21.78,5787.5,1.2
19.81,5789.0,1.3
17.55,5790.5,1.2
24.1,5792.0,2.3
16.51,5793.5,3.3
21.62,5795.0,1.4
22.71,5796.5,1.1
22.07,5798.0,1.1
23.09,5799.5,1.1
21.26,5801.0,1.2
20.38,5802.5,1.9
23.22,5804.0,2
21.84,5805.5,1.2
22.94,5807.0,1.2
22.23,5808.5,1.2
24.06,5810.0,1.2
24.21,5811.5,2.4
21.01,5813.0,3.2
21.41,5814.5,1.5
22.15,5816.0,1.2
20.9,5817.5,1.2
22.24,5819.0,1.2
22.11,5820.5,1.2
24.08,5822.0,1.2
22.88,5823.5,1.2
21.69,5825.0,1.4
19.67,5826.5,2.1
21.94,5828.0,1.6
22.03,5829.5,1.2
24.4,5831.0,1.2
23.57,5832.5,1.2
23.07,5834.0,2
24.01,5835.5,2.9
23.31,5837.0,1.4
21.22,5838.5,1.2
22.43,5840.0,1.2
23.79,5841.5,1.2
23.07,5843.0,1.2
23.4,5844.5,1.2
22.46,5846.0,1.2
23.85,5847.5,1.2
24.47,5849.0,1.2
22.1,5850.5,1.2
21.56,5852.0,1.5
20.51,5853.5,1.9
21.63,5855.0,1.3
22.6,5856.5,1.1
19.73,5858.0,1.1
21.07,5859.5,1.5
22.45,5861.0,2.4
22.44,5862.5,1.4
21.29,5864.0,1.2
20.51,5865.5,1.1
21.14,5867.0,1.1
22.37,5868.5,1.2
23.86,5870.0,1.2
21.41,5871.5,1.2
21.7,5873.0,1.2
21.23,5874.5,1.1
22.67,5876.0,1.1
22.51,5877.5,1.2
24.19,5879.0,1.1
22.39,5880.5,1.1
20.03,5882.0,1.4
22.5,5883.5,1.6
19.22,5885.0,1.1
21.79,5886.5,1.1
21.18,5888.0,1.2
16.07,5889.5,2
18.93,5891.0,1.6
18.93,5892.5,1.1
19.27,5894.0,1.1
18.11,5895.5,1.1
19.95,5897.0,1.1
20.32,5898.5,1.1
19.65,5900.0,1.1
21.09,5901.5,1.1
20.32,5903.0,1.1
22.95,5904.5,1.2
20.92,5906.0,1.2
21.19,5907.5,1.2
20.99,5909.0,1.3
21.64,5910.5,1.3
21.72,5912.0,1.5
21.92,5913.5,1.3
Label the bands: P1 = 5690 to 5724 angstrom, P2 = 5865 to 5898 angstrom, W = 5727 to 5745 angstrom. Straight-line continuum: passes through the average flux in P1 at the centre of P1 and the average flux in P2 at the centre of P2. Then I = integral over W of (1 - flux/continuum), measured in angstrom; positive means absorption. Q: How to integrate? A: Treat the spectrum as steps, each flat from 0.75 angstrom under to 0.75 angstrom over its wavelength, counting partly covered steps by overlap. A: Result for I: 0.1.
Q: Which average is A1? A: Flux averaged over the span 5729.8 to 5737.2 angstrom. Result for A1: 20.4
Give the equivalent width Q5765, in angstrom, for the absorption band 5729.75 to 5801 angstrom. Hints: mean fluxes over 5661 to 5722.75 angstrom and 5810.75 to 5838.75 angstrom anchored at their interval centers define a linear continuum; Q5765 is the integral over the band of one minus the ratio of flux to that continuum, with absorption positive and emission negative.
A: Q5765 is 0.9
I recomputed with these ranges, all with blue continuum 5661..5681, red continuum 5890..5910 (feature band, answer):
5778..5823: -2.05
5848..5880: -2.58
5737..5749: -1.12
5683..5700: -0.51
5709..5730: -1.28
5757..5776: -1.57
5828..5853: -3.07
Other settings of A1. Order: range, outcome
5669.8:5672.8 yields 20.8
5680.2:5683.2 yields 20.8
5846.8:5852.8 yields 23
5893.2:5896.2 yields 18.7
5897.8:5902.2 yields 20.3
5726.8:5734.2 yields 21.9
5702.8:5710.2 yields 21.4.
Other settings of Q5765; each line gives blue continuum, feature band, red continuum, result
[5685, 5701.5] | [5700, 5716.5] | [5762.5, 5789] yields 0.21 angstrom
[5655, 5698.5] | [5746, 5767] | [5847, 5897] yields -1.33 angstrom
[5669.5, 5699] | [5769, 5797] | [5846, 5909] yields 0.34 angstrom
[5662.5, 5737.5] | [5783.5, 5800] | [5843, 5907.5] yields 0.54 angstrom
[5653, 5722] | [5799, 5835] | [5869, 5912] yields -1.98 angstrom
